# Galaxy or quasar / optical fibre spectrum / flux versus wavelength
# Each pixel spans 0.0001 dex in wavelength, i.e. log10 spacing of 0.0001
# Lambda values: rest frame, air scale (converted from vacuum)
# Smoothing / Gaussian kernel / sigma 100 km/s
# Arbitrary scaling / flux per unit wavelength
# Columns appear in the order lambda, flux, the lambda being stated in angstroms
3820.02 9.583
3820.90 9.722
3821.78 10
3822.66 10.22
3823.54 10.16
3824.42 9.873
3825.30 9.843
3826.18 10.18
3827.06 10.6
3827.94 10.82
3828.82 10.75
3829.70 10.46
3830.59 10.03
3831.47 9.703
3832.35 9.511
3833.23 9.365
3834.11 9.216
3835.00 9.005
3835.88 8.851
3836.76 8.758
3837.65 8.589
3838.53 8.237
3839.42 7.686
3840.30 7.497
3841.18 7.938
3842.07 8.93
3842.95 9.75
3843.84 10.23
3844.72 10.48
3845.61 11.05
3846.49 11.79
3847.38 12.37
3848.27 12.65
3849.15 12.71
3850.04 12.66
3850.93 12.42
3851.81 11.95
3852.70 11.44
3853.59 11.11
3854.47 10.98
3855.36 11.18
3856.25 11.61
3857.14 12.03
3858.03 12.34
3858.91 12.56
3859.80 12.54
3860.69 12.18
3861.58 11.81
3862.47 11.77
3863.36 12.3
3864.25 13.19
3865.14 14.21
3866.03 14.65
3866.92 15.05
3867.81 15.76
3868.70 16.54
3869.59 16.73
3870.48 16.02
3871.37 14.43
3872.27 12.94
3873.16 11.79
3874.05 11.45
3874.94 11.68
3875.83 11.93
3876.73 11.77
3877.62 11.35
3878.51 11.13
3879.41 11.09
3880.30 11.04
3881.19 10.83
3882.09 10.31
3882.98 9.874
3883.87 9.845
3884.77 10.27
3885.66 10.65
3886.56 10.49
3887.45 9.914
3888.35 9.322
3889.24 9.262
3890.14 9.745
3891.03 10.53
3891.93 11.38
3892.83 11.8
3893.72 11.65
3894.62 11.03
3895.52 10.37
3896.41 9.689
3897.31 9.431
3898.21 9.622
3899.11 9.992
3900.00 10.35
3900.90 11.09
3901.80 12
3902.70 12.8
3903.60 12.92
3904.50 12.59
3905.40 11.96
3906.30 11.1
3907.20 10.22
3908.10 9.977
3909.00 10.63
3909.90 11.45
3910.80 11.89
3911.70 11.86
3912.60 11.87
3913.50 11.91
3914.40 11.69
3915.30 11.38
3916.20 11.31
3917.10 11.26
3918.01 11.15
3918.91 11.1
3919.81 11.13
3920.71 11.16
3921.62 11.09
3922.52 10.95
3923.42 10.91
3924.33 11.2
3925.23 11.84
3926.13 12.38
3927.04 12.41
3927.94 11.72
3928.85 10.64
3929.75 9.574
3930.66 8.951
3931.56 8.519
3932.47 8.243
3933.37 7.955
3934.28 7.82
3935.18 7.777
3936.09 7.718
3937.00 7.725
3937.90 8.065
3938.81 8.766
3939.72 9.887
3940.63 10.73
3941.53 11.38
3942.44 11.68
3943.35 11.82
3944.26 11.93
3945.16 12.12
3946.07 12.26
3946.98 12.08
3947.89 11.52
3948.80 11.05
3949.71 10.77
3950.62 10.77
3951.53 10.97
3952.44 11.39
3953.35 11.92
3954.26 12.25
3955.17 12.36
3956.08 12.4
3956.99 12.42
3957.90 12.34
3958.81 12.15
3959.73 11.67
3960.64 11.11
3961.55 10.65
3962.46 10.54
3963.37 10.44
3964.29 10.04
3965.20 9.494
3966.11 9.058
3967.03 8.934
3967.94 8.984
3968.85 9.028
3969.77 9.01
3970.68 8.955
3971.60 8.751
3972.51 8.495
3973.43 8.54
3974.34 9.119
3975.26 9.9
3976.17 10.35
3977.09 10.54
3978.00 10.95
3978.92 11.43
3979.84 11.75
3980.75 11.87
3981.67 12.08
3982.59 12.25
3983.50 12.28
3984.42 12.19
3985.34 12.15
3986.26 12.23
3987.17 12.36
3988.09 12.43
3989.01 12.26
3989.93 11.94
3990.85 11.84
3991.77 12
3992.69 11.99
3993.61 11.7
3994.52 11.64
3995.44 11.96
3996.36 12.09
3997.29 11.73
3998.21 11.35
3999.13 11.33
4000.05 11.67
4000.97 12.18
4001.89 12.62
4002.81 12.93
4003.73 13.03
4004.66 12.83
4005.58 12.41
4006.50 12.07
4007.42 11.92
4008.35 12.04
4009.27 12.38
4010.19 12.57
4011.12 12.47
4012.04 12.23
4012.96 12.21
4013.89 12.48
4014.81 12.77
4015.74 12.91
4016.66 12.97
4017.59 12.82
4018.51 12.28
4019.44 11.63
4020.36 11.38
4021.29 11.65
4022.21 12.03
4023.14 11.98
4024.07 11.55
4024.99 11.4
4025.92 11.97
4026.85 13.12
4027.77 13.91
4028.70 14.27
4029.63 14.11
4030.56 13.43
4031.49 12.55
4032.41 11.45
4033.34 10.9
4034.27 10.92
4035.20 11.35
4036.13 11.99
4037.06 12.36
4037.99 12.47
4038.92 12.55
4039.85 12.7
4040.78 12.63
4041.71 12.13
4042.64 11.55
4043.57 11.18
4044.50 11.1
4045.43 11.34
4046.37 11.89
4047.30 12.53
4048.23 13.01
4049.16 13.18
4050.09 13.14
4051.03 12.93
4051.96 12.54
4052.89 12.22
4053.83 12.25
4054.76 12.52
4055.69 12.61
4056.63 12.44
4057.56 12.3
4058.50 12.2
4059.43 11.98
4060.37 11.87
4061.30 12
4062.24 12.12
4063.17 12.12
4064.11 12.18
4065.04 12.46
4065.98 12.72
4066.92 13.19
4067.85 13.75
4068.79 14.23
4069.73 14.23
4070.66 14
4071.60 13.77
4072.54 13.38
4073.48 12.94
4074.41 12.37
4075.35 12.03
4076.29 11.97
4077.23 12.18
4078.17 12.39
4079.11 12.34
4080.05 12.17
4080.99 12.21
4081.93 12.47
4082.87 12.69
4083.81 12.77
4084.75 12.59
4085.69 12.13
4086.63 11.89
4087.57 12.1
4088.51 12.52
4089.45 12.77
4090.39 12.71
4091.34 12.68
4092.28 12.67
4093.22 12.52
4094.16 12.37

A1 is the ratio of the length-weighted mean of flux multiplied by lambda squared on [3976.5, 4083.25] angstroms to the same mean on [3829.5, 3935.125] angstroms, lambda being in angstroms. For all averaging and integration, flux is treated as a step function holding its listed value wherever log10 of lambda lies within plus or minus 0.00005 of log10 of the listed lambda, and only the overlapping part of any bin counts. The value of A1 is 1.19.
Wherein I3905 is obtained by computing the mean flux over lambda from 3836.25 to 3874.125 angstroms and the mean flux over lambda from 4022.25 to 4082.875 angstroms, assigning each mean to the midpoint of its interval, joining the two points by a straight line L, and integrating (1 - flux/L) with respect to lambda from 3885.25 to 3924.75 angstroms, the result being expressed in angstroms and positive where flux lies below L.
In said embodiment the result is 3.5 angstroms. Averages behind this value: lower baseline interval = 11.9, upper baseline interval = 12.5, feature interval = 11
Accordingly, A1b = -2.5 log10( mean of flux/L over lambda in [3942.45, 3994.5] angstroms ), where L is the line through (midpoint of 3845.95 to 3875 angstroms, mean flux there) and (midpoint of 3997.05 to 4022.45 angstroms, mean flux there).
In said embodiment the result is 0.12 mag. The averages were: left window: 12.9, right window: 12.3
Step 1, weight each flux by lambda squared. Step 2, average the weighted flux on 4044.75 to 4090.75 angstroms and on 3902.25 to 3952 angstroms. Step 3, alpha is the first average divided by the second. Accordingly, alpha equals 1.2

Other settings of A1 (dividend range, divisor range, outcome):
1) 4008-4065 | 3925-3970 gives 1.22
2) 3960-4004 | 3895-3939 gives 1.08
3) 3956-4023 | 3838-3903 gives 1.06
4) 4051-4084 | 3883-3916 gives 1.26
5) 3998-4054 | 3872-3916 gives 1.19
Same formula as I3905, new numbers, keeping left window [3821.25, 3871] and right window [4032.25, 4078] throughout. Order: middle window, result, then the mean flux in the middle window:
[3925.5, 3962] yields 3.4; 10.7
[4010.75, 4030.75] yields -0.5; 12.5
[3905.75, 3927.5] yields 0.6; 11.3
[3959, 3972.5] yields 2.4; 9.76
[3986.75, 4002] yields 0.2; 11.9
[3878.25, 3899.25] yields 2.0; 10.4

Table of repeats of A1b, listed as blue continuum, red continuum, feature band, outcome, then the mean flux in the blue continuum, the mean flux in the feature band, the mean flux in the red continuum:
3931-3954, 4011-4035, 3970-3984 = 0.07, 10.2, 10.5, 12.4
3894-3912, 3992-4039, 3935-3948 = 0.11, 11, 10.4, 12.2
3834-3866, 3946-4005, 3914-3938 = 0.09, 11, 10.2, 11.2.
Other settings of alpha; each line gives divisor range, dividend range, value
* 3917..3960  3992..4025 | 1.17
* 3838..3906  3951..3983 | 0.97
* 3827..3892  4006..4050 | 1.19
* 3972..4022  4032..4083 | 1.08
